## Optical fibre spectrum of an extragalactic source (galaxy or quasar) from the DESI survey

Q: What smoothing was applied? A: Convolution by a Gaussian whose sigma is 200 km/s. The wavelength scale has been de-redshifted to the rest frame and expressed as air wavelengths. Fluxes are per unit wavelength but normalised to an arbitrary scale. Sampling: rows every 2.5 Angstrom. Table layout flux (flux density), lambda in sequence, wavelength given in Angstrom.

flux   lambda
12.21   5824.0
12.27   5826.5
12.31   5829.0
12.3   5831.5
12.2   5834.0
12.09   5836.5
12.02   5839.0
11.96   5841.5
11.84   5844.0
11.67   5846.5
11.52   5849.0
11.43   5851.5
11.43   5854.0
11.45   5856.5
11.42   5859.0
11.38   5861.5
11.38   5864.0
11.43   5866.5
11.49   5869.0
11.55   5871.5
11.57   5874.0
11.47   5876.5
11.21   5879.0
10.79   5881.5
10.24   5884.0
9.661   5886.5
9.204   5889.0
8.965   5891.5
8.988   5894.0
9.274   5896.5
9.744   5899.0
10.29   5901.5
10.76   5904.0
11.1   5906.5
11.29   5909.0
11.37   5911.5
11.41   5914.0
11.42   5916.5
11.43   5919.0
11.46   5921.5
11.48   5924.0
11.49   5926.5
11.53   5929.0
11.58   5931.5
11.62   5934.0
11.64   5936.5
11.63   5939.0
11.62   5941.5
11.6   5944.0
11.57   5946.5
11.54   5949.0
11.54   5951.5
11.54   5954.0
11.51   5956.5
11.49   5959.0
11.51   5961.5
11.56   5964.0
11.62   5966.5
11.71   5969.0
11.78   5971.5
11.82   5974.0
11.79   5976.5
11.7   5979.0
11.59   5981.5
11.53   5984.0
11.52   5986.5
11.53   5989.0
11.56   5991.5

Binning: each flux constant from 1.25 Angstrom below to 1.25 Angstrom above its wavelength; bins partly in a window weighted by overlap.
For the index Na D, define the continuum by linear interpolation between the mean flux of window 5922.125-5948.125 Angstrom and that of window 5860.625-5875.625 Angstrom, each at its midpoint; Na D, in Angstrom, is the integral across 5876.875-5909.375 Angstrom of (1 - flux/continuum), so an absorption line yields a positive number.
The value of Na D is 3.9 Angstrom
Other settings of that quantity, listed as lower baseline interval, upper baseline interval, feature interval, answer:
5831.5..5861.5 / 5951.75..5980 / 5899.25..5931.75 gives 1.27 Angstrom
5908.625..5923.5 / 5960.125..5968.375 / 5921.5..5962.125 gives -0.20 Angstrom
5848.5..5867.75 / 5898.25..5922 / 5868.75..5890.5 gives 1.01 Angstrom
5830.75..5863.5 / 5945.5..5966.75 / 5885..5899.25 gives 2.89 Angstrom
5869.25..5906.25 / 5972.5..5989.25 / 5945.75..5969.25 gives -0.49 Angstrom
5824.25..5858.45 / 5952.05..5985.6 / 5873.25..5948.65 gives 5.29 Angstrom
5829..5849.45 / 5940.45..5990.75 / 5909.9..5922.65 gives 0.37 Angstrom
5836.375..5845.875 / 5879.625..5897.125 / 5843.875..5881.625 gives -1.98 Angstrom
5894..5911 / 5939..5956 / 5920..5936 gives -0.71 Angstrom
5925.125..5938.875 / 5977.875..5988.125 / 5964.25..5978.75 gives -0.19 Angstrom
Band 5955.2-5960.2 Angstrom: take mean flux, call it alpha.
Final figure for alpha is 11.5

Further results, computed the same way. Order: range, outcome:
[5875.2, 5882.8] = 11.2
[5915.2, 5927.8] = 11.5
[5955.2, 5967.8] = 11.5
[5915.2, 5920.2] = 11.4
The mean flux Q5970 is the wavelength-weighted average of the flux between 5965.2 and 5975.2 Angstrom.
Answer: 11.7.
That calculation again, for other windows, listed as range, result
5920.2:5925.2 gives 11.5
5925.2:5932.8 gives 11.5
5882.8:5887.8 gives 9.94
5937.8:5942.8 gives 11.6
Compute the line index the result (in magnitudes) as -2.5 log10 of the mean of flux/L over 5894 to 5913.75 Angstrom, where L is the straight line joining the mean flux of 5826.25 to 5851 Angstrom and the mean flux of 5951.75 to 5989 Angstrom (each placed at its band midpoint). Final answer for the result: 0.13 mag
